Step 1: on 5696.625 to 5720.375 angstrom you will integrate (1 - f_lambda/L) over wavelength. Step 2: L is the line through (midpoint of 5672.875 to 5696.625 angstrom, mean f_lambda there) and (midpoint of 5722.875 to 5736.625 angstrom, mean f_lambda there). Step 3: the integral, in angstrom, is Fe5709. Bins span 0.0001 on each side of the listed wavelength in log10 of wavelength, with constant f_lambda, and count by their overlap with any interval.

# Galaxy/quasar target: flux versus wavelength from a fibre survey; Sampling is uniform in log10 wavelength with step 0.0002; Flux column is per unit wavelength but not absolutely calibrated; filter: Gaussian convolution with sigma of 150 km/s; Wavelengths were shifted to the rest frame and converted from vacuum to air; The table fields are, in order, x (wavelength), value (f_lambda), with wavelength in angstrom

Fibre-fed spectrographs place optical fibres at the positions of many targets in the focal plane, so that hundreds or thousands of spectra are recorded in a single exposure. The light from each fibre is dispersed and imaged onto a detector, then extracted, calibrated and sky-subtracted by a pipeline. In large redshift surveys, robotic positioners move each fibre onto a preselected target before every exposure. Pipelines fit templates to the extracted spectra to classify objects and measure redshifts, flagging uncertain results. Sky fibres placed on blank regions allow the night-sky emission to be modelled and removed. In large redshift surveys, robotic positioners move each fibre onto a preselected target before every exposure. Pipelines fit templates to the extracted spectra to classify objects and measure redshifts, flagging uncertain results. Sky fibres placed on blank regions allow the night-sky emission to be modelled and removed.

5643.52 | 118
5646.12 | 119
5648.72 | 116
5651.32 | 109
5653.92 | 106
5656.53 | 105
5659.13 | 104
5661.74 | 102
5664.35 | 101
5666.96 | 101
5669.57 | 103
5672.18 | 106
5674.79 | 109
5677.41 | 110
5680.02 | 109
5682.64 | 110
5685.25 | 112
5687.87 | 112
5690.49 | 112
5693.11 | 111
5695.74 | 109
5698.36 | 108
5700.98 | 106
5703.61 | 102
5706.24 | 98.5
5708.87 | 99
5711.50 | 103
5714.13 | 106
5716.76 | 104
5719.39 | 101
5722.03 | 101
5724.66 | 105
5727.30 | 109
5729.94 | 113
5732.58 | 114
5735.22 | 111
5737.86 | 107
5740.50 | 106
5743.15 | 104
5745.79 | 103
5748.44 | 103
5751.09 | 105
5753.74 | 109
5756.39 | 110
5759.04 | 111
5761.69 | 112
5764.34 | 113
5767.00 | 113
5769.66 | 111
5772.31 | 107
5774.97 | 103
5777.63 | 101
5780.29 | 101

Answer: 1.5 angstrom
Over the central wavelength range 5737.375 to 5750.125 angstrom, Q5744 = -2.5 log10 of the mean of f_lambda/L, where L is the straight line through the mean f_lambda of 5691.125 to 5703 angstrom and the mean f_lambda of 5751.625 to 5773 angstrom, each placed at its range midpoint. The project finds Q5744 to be 0.06 mag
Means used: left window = 108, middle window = 104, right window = 111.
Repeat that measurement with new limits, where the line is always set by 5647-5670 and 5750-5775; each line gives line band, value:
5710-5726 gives 0.05 mag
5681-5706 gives -0.02 mag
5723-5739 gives -0.01 mag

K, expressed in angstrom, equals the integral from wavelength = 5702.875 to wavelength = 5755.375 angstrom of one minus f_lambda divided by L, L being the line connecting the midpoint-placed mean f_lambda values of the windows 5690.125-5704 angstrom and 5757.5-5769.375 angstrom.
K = 2.3 angstrom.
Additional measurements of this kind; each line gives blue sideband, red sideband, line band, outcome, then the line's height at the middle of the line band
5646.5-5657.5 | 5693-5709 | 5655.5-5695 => 0.1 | 107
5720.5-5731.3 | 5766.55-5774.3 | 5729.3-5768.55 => -0.2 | 108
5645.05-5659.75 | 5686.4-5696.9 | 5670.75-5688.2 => 0.2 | 111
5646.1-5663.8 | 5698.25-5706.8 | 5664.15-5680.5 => 0.1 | 106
